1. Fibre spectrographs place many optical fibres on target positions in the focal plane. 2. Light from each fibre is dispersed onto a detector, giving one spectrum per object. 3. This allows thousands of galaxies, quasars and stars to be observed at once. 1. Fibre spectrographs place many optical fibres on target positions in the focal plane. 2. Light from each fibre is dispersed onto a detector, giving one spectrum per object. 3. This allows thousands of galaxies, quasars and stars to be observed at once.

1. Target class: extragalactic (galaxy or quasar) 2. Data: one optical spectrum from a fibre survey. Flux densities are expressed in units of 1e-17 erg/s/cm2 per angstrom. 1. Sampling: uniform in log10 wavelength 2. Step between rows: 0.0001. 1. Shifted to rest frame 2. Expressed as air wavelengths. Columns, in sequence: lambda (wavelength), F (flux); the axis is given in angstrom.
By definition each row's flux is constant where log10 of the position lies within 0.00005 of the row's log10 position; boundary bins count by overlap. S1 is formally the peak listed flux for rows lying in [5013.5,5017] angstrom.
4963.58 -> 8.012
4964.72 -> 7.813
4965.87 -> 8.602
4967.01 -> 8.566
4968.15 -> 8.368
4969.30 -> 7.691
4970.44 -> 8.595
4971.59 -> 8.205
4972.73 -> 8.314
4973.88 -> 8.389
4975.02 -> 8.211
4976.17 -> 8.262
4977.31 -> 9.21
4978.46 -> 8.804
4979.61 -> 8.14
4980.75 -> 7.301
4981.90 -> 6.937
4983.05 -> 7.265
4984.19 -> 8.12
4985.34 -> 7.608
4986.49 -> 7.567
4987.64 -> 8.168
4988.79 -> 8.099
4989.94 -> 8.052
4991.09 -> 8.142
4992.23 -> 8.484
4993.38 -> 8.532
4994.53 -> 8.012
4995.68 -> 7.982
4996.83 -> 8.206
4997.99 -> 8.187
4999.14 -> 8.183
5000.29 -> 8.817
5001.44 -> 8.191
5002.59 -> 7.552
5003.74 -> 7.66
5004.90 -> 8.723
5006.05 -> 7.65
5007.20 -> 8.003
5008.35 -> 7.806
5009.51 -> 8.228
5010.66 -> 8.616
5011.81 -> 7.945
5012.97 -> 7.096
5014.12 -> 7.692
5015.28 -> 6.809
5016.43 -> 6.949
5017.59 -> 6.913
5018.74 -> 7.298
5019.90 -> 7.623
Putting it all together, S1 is 7.692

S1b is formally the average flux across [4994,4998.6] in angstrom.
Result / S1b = 8.08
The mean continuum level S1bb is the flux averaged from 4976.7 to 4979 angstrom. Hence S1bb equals 9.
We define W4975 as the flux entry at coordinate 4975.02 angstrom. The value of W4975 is 8.211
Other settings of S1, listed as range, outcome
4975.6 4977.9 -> 9.21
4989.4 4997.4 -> 8.532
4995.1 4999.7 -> 8.206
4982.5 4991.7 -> 8.168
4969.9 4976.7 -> 8.595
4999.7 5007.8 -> 8.817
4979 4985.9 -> 8.14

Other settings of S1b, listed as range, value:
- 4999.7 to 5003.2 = 8.2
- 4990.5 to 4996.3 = 8.24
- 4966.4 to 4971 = 8.32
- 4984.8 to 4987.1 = 7.58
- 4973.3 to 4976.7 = 8.28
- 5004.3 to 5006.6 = 8.17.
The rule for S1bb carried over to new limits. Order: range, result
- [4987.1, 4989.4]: 8.12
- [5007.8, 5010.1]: 8.01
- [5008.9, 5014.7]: 7.91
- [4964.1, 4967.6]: 8.33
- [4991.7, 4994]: 8.5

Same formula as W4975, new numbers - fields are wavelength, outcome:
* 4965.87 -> 8.602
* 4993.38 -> 8.532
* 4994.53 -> 8.012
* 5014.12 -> 7.692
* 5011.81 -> 7.945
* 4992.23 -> 8.484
